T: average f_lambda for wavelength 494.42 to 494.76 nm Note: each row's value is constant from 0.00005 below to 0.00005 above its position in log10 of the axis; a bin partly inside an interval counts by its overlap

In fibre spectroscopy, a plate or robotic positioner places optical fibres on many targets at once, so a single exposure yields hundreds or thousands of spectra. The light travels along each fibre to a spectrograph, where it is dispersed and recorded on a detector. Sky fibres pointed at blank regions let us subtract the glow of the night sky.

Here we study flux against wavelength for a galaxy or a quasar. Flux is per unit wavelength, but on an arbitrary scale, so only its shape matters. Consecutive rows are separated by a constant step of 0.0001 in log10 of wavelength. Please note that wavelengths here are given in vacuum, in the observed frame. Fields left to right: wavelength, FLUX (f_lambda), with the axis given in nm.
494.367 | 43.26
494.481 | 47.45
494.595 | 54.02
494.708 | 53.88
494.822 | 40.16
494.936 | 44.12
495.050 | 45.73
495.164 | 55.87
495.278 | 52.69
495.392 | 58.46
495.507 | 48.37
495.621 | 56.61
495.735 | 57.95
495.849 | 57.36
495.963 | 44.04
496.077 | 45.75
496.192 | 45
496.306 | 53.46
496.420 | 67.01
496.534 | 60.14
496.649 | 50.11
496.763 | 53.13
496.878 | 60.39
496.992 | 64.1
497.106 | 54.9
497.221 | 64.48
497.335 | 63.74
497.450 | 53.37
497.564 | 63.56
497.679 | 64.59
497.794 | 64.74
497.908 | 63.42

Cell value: 51.7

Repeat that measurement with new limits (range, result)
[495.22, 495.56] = 53.1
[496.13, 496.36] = 49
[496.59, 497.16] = 56.5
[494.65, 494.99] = 46.2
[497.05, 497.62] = 60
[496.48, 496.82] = 54.4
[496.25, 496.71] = 57.7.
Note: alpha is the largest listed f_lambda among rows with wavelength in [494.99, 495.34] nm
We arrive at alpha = 55.87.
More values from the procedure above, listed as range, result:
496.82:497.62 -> 64.48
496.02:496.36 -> 53.46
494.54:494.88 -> 54.02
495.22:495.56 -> 58.46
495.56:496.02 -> 57.95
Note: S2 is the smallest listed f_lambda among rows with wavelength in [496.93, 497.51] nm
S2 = 53.37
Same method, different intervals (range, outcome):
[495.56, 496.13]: 44.04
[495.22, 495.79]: 48.37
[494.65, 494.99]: 40.16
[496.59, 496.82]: 50.11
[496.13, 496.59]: 45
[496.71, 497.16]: 53.13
